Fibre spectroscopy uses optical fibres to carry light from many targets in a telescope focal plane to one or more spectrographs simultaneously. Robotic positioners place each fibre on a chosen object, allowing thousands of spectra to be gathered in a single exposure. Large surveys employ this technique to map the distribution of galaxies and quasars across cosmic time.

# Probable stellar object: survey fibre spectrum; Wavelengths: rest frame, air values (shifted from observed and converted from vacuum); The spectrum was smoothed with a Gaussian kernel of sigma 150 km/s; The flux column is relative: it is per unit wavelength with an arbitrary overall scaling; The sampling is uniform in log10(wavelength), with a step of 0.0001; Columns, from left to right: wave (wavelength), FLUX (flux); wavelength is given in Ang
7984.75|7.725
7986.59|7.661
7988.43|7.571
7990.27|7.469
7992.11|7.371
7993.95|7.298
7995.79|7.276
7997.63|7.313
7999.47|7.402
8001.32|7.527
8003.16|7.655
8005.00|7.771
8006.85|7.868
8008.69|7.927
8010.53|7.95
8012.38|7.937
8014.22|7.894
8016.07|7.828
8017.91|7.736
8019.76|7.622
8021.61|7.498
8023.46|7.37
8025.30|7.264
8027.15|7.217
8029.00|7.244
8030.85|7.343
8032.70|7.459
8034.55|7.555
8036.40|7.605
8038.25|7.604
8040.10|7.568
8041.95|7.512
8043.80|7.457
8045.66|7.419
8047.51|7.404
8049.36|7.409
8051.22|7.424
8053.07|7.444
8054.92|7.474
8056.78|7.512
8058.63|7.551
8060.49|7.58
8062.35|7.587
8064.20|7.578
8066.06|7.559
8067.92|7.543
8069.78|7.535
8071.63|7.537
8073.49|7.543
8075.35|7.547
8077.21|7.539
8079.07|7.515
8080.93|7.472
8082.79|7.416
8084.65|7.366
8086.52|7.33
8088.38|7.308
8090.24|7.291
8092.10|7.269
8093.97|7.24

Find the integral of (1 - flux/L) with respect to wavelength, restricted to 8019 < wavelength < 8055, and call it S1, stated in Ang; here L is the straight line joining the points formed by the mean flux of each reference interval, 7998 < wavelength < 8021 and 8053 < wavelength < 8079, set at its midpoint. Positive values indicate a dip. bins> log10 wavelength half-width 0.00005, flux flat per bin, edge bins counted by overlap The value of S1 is 0.9 Ang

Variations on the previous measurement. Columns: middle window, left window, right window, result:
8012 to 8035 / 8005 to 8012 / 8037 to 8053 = 0.59 Ang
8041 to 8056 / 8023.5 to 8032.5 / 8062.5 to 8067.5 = 0.01 Ang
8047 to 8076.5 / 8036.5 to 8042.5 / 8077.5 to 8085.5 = -0.02 Ang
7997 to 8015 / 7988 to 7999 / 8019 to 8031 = -0.87 Ang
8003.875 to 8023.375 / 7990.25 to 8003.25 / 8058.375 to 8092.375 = -0.97 Ang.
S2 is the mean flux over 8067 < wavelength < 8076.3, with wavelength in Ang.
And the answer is 7.54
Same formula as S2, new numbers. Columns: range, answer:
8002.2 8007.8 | 7.77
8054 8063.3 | 7.54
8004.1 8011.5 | 7.88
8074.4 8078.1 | 7.54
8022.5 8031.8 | 7.29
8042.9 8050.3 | 7.41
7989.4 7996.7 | 7.35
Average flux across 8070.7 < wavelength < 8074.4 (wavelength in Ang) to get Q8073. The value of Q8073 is 7.55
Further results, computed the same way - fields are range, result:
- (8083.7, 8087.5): 7.34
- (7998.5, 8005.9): 7.59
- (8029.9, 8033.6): 7.4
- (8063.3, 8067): 7.56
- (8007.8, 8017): 7.91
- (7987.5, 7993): 7.47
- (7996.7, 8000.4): 7.35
